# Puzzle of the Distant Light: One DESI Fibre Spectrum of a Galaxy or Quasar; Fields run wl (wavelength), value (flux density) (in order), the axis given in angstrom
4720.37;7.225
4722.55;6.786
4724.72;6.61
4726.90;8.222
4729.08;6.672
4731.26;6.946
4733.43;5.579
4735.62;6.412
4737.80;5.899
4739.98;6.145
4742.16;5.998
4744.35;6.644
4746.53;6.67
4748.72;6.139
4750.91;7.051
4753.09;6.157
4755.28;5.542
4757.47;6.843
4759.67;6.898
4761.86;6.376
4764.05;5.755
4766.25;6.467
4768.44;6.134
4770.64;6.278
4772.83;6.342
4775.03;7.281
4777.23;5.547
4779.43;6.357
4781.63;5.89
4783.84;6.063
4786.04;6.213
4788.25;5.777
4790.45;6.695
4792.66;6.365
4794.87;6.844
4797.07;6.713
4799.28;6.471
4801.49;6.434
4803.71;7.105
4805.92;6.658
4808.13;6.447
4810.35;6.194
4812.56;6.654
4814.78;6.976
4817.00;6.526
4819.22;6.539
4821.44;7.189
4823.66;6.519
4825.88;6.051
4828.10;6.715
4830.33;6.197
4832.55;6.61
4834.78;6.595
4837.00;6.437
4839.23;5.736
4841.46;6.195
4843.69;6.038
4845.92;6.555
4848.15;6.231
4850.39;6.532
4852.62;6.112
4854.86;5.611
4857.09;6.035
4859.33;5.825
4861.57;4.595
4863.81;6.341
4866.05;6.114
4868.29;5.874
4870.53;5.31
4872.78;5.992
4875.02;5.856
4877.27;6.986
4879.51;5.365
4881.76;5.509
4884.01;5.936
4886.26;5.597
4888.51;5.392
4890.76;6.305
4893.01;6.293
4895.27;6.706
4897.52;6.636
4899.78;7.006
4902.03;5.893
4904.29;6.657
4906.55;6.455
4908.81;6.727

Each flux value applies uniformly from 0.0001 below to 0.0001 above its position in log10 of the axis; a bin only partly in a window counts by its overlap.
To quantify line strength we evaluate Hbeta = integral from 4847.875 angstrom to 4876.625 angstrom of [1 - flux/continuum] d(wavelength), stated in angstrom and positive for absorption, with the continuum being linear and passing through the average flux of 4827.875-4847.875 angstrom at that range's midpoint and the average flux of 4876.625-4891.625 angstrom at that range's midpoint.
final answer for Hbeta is 0.8 angstrom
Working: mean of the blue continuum 6.32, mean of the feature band 5.89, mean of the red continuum 5.83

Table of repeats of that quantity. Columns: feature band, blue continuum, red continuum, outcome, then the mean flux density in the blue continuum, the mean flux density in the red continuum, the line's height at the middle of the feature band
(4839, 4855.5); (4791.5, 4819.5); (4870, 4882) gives 0.1 angstrom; 6.61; 5.89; 6.18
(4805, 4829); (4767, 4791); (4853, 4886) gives -2.1 angstrom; 6.23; 5.81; 6.05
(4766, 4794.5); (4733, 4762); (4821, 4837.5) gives 0.6 angstrom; 6.32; 6.52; 6.4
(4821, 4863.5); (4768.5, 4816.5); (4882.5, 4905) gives 1.0 angstrom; 6.44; 6.22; 6.33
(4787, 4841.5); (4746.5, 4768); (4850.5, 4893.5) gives -3.5 angstrom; 6.37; 5.86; 6.11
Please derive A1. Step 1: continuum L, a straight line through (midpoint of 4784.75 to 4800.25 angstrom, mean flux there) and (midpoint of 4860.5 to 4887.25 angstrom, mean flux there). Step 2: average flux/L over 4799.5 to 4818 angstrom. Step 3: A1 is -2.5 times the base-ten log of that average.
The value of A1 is -0.052 mag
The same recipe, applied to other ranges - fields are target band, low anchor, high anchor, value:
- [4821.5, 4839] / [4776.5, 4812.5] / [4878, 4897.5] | -0.04 mag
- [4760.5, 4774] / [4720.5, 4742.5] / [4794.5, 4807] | 0.07 mag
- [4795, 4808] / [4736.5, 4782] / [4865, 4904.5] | -0.07 mag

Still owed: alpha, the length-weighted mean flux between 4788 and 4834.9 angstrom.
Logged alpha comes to 6.57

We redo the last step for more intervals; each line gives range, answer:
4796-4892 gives 6.21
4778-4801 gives 6.33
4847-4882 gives 5.9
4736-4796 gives 6.31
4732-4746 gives 6.16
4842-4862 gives 6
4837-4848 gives 6.17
